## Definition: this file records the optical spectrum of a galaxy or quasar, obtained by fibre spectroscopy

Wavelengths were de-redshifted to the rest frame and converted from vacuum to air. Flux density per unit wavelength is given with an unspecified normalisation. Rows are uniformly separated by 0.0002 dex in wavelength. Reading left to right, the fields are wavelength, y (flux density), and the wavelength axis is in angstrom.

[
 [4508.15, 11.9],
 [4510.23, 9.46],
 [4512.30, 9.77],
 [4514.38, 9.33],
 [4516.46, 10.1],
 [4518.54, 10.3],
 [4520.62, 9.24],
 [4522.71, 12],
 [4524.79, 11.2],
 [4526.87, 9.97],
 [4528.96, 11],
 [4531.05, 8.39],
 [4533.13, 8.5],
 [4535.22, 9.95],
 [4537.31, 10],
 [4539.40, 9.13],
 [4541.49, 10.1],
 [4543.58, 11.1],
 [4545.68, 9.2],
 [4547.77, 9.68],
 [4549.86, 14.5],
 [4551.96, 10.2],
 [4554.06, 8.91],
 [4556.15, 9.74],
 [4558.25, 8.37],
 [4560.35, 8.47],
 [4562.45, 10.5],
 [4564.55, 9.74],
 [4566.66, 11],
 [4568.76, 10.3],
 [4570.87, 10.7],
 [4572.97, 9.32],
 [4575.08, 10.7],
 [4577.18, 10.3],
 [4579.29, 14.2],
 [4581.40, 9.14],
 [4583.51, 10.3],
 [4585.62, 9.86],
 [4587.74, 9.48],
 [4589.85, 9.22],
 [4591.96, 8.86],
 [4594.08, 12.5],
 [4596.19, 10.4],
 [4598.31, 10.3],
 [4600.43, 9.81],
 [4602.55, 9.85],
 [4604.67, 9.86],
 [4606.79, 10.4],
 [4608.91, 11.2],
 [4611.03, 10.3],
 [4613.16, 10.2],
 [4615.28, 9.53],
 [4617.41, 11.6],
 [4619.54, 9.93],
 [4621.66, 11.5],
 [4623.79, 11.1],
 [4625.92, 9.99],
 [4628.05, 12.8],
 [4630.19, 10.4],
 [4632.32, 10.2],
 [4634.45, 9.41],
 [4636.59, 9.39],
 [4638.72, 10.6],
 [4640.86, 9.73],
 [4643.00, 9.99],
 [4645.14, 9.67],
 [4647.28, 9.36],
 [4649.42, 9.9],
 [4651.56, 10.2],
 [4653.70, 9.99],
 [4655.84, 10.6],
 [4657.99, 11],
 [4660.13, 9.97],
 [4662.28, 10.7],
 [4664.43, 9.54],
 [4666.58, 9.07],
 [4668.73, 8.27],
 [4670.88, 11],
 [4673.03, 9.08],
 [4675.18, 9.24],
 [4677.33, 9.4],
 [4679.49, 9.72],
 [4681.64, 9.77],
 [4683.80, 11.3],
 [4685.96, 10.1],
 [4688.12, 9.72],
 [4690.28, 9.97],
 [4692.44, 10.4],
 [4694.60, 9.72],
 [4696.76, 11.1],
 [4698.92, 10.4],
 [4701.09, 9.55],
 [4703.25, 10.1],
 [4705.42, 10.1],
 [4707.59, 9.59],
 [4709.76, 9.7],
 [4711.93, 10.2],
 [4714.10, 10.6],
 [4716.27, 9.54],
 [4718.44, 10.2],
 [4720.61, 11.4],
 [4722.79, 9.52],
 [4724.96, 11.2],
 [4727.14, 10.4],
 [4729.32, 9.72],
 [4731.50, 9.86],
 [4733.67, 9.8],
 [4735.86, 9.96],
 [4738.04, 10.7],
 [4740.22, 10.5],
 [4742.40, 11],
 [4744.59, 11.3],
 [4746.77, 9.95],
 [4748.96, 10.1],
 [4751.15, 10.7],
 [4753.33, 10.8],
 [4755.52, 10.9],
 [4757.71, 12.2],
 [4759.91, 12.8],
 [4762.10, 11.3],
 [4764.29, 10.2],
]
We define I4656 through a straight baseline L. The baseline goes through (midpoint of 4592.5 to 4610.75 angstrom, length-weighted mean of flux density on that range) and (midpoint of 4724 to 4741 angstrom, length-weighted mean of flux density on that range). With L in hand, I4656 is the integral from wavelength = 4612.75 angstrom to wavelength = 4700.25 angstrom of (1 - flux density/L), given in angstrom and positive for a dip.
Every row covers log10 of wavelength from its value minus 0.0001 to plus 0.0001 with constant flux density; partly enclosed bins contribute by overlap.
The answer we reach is 2.1 angstrom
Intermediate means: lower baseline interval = 10.5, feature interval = 10.1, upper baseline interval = 10.3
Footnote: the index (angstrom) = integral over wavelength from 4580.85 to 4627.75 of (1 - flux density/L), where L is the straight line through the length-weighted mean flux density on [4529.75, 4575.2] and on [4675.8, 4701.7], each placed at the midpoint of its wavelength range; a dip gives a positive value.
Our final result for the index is -1.5 angstrom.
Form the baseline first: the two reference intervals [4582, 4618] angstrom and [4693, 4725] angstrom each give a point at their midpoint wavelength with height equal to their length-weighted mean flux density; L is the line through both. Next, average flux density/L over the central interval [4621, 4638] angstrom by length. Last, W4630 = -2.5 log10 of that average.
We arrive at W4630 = -0.04 mag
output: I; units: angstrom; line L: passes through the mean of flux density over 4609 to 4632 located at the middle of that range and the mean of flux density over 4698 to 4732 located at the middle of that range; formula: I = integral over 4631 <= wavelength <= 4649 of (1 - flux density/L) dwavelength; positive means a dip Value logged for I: 1.4 angstrom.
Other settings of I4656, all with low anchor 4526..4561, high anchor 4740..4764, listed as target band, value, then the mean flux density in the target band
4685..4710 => 1.6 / 10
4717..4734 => 1.0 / 10.3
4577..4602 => -0.6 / 10.4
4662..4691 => 2.4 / 9.75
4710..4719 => 0.6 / 10.1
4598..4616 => 0.1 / 10.2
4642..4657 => 0.7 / 9.97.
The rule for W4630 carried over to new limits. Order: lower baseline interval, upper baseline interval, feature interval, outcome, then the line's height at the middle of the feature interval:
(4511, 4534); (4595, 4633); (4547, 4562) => 0.02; 10.2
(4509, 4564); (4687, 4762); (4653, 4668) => 0.02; 10.3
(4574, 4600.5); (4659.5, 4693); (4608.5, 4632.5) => -0.06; 10.2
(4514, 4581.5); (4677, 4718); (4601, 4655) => -0.02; 10.1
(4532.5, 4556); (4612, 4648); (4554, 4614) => 0.01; 10.2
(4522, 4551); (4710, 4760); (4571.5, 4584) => -0.03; 10.4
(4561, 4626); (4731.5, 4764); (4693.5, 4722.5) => 0.06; 10.7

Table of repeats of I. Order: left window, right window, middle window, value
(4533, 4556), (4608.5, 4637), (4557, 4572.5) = 0.6 angstrom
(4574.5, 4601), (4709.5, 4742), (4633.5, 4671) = 1.6 angstrom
